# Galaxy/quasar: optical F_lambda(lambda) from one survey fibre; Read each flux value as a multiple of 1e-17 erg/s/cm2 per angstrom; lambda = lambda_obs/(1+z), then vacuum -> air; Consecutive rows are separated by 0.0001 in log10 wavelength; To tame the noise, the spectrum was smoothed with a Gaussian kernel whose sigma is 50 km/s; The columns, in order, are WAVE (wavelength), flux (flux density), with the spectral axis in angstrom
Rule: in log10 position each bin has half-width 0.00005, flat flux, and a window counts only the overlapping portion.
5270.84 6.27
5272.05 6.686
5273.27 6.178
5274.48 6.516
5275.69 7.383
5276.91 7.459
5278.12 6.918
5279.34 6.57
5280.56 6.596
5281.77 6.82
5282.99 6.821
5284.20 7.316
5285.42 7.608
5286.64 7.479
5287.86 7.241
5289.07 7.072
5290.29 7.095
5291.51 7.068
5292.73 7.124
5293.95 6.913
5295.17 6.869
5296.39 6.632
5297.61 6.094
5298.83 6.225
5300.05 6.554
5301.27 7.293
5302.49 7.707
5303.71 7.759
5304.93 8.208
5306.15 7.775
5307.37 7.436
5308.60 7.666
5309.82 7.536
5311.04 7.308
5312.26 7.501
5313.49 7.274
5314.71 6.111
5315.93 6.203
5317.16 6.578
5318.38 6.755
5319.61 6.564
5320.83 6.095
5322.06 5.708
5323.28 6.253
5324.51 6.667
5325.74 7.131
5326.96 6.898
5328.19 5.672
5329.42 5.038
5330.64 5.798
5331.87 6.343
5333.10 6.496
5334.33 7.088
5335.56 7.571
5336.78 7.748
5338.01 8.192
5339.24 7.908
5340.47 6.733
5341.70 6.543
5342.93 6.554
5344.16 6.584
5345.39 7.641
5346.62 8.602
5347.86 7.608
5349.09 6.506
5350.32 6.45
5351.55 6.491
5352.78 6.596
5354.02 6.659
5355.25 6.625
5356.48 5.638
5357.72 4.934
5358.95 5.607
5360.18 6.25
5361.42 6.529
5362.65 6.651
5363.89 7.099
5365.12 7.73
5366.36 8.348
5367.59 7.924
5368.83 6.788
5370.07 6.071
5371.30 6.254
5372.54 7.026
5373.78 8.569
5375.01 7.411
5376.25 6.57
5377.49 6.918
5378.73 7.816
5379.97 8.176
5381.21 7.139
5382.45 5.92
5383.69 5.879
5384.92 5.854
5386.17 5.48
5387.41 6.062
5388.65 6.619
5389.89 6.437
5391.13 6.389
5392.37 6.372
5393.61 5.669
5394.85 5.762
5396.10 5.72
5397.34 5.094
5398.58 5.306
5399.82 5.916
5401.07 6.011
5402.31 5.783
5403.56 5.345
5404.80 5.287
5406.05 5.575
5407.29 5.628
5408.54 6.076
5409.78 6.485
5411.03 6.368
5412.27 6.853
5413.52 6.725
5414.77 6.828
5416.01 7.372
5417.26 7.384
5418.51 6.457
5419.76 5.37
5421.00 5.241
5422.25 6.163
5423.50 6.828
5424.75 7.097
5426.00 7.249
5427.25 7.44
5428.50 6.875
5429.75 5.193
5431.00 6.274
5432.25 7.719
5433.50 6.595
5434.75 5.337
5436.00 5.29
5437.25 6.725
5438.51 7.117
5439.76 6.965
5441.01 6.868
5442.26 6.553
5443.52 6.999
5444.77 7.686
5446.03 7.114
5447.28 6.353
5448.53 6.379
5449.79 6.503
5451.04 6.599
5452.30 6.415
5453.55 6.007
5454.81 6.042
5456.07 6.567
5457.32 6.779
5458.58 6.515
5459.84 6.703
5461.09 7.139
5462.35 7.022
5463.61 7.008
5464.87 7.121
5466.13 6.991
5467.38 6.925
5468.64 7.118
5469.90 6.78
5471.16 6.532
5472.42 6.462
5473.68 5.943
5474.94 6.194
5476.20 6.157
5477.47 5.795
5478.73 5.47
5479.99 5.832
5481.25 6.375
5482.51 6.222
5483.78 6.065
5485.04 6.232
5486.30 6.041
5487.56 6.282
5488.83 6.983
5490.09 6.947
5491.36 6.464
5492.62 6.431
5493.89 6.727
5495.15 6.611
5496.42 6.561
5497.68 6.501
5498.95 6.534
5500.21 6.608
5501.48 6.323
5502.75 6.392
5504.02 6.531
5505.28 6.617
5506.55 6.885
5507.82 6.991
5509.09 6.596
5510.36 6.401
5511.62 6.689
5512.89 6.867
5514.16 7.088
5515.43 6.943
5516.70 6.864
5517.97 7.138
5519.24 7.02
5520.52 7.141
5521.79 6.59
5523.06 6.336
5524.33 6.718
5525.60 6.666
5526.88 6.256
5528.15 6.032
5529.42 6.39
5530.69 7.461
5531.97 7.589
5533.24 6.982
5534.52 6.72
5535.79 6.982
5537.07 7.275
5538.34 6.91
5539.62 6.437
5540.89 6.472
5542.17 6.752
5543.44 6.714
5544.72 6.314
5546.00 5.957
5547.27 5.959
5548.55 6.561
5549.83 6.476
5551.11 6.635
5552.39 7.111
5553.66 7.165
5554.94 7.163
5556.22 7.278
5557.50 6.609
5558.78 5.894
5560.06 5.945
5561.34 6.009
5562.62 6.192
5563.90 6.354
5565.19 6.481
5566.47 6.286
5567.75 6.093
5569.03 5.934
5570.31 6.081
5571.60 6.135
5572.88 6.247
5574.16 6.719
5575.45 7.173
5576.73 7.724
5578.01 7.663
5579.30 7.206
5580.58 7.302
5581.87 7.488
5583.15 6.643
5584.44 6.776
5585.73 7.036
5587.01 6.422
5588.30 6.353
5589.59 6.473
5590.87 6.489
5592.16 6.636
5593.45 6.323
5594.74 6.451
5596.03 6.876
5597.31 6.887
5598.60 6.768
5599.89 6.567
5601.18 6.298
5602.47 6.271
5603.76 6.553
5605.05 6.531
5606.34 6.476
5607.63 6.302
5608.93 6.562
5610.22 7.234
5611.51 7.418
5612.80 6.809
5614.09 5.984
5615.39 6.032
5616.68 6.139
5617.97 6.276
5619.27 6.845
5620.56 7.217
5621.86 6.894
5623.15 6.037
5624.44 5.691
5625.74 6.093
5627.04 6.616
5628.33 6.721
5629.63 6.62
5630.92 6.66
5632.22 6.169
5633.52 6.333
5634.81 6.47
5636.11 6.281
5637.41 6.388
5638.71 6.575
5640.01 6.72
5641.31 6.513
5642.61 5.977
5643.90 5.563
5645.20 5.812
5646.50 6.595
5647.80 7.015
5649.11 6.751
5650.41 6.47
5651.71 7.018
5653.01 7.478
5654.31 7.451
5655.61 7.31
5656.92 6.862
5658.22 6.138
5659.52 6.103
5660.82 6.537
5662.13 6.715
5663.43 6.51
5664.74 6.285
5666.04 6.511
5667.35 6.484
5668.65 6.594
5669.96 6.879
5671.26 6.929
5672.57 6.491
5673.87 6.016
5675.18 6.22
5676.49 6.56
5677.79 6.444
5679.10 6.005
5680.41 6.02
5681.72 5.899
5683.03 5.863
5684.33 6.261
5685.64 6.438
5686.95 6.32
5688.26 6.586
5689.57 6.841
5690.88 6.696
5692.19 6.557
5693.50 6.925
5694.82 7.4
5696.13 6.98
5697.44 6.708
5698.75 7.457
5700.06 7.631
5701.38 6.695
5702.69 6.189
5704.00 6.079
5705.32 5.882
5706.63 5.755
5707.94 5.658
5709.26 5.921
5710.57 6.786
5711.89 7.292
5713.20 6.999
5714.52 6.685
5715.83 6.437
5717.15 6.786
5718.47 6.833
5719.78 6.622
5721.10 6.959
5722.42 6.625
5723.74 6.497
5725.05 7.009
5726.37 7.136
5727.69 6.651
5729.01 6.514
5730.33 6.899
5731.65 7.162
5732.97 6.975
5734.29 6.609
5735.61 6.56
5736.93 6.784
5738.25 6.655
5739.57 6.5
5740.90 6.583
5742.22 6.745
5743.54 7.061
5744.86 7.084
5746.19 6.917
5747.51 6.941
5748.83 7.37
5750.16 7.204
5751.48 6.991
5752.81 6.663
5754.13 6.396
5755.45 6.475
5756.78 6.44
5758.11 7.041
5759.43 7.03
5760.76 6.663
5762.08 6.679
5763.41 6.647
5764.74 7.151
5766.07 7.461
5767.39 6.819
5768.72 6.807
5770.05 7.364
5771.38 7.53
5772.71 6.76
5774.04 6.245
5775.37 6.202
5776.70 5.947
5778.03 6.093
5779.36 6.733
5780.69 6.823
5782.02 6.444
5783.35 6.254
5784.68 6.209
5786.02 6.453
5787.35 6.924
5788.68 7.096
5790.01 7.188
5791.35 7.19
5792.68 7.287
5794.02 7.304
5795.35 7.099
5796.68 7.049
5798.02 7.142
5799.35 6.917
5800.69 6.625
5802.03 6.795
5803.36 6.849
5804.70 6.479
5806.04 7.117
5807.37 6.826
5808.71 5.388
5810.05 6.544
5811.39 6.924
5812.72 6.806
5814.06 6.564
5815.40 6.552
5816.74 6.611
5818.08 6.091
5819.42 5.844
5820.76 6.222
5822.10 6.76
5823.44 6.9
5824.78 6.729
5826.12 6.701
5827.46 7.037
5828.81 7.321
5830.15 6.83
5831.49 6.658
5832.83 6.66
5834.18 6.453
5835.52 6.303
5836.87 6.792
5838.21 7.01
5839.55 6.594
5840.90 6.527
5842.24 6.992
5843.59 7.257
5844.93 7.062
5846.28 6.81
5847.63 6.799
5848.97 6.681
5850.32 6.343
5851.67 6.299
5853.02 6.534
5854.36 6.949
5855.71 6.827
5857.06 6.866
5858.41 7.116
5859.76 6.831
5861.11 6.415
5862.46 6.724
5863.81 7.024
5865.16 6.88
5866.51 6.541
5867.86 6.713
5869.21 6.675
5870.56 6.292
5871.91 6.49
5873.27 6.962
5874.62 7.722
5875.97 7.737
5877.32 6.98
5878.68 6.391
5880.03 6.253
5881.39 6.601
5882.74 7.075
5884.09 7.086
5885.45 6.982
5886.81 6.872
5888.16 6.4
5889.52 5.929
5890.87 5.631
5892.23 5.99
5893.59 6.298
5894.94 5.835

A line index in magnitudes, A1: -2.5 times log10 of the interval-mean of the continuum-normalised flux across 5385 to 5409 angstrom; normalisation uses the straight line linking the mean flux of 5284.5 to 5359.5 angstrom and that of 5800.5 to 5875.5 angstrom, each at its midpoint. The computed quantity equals 0.18 mag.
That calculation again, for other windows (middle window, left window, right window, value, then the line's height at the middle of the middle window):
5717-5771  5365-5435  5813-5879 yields -0.026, 6.68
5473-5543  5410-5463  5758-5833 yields 0.009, 6.64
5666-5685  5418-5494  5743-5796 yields 0.065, 6.73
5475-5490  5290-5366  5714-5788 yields 0.106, 6.8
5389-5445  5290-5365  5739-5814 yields 0.081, 6.81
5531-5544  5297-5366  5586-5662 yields -0.045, 6.62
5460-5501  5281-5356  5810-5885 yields 0.060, 6.87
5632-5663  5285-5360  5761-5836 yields 0.033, 6.76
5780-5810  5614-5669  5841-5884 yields -0.012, 6.71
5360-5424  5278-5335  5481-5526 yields 0.049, 6.75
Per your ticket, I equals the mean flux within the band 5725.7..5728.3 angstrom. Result 6.89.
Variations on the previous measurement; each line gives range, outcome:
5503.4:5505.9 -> 6.59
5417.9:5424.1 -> 6.01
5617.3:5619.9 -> 6.55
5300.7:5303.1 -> 7.51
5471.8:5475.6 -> 6.2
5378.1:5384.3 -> 6.98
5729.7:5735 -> 6.91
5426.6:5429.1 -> 7.16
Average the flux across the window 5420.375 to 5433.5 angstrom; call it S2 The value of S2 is 6.61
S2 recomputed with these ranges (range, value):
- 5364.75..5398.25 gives 6.65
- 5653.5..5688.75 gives 6.46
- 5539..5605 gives 6.6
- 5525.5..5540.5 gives 6.81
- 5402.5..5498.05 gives 6.48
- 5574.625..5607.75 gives 6.76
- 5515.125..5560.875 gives 6.7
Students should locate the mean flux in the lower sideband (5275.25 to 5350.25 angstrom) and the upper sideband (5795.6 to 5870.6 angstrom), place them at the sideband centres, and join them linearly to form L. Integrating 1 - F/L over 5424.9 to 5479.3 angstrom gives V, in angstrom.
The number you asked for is 2.32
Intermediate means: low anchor 6.96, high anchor 6.71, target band 6.6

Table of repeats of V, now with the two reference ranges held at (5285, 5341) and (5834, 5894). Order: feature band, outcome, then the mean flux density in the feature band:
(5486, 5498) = 0.5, 6.57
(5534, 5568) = 1.4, 6.55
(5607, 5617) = 0.3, 6.57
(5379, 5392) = 0.9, 6.43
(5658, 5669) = 0.6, 6.44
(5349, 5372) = 1.1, 6.59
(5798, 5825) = 0.6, 6.59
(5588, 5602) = 0.5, 6.56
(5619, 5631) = 0.5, 6.53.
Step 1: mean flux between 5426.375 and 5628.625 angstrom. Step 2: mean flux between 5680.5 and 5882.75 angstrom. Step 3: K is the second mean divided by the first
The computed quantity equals 1.0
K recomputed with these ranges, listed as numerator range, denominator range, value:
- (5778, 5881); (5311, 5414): 1.03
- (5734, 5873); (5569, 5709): 1.03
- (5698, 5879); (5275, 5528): 1.01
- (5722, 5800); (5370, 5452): 1.06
